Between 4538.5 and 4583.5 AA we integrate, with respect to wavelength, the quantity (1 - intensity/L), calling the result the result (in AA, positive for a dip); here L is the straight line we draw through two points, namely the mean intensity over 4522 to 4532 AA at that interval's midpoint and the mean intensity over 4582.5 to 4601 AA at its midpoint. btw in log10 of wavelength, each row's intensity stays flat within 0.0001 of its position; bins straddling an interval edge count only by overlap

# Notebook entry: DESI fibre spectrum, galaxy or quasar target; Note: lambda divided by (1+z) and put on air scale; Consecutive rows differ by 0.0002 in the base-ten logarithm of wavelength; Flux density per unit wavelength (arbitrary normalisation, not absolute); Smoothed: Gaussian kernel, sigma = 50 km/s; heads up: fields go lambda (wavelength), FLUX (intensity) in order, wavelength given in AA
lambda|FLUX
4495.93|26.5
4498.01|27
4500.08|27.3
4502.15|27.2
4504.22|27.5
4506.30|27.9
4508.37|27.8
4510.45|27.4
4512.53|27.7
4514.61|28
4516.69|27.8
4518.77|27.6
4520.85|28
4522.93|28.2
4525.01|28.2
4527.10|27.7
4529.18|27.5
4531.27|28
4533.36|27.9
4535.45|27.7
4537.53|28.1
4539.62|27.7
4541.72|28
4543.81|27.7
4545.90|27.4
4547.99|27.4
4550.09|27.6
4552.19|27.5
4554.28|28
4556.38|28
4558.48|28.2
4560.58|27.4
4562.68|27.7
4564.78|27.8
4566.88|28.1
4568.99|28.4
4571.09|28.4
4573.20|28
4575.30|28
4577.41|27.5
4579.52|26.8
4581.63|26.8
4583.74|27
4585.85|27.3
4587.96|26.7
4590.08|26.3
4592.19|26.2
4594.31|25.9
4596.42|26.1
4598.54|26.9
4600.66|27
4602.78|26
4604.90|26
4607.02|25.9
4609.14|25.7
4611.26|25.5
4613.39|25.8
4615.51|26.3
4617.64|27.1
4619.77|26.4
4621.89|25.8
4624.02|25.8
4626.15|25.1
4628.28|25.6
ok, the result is -0.8 AA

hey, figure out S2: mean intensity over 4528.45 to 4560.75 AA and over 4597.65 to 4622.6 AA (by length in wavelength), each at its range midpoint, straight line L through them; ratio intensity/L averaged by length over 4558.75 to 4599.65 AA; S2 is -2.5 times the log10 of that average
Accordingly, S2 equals -0.012 mag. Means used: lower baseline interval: 27.8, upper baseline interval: 26.2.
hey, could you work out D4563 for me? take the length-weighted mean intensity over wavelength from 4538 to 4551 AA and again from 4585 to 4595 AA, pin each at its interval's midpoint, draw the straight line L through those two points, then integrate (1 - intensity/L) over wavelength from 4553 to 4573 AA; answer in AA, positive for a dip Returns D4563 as -0.61 AA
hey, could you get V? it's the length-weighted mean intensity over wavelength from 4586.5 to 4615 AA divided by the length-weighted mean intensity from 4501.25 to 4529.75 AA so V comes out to 0.94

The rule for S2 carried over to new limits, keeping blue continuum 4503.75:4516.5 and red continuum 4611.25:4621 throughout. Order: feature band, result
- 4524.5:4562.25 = -0.02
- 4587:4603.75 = 0.01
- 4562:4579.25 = -0.04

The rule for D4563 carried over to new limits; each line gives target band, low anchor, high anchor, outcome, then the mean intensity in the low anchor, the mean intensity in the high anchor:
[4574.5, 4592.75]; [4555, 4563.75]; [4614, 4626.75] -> 0.1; 27.8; 26.1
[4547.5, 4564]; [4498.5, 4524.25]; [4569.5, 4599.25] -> -0.3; 27.7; 27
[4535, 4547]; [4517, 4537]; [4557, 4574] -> 0.1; 27.9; 28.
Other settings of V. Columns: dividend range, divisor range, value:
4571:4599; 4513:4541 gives 0.97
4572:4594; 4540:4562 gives 0.98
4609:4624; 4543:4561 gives 0.94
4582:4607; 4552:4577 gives 0.95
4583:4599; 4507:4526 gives 0.95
